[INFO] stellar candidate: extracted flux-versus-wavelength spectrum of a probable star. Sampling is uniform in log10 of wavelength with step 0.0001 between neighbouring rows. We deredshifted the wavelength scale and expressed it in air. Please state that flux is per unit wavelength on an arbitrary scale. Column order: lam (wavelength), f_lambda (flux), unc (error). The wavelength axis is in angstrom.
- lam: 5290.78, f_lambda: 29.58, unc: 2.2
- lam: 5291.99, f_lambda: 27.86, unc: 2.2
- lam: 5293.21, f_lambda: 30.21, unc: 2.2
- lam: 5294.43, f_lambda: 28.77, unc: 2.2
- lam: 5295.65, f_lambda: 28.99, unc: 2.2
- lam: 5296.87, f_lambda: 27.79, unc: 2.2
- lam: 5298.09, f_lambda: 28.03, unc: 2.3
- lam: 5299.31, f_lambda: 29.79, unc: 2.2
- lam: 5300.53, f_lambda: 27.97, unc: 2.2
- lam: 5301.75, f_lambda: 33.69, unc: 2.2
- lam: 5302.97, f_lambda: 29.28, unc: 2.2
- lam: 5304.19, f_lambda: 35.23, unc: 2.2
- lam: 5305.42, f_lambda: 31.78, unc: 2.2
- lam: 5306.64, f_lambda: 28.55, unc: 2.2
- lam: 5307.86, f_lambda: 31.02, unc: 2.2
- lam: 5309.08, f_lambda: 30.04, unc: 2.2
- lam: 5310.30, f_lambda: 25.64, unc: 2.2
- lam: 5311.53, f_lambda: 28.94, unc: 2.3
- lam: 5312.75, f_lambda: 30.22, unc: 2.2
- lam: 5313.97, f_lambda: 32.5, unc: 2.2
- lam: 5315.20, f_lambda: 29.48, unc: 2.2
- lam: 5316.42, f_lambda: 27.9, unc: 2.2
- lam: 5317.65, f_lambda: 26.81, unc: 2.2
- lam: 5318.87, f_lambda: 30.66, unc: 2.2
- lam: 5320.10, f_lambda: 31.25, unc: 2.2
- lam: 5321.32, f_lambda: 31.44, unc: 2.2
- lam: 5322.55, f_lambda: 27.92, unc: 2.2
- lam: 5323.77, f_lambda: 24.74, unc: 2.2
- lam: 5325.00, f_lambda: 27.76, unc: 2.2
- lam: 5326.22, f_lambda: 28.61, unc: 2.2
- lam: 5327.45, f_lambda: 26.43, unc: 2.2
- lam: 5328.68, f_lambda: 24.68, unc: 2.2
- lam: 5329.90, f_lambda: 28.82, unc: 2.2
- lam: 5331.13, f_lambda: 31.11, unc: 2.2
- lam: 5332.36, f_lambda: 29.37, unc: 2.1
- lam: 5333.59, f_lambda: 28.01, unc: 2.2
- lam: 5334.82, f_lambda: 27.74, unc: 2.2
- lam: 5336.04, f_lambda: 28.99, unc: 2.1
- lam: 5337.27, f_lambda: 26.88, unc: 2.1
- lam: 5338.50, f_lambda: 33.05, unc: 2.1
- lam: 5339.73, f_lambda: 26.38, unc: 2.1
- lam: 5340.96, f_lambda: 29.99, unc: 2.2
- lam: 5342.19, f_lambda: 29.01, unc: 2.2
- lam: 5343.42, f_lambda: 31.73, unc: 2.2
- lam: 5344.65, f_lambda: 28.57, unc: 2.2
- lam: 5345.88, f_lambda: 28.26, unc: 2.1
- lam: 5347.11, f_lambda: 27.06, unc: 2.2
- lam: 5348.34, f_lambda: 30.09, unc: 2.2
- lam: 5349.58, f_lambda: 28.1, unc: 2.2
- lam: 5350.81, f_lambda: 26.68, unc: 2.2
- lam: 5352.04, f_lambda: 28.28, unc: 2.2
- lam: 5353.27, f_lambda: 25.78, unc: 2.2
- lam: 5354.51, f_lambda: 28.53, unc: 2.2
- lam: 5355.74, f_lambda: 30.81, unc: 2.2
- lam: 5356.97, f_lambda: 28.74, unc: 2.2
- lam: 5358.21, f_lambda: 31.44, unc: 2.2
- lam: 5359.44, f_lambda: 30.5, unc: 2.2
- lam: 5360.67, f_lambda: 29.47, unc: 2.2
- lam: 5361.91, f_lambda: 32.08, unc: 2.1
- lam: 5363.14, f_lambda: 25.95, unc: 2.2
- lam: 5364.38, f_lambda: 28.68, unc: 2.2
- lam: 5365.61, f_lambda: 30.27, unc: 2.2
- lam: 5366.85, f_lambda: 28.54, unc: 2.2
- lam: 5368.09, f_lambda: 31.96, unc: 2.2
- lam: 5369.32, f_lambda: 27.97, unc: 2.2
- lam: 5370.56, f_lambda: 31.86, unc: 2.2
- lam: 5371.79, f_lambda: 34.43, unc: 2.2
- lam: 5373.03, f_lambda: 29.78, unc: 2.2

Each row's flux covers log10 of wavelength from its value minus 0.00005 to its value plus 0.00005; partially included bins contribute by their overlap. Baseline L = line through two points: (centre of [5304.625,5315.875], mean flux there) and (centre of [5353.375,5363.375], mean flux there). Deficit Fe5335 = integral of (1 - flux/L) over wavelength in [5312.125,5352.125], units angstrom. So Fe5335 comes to 1.4 angstrom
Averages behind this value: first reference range 29.9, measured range 28.8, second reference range 29.6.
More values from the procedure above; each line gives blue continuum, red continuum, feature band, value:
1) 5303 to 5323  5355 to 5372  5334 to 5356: 1.0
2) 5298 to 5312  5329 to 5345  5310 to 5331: 0.8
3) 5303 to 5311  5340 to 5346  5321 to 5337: 0.9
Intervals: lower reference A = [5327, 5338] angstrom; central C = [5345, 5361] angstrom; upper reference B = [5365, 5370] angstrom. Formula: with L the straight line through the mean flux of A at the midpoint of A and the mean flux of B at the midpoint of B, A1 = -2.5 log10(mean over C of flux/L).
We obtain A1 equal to 0.01 mag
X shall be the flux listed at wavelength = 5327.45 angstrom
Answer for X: 26.43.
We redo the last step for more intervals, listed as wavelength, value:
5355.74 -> 30.81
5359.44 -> 30.5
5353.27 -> 25.78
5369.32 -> 27.97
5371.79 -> 34.43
